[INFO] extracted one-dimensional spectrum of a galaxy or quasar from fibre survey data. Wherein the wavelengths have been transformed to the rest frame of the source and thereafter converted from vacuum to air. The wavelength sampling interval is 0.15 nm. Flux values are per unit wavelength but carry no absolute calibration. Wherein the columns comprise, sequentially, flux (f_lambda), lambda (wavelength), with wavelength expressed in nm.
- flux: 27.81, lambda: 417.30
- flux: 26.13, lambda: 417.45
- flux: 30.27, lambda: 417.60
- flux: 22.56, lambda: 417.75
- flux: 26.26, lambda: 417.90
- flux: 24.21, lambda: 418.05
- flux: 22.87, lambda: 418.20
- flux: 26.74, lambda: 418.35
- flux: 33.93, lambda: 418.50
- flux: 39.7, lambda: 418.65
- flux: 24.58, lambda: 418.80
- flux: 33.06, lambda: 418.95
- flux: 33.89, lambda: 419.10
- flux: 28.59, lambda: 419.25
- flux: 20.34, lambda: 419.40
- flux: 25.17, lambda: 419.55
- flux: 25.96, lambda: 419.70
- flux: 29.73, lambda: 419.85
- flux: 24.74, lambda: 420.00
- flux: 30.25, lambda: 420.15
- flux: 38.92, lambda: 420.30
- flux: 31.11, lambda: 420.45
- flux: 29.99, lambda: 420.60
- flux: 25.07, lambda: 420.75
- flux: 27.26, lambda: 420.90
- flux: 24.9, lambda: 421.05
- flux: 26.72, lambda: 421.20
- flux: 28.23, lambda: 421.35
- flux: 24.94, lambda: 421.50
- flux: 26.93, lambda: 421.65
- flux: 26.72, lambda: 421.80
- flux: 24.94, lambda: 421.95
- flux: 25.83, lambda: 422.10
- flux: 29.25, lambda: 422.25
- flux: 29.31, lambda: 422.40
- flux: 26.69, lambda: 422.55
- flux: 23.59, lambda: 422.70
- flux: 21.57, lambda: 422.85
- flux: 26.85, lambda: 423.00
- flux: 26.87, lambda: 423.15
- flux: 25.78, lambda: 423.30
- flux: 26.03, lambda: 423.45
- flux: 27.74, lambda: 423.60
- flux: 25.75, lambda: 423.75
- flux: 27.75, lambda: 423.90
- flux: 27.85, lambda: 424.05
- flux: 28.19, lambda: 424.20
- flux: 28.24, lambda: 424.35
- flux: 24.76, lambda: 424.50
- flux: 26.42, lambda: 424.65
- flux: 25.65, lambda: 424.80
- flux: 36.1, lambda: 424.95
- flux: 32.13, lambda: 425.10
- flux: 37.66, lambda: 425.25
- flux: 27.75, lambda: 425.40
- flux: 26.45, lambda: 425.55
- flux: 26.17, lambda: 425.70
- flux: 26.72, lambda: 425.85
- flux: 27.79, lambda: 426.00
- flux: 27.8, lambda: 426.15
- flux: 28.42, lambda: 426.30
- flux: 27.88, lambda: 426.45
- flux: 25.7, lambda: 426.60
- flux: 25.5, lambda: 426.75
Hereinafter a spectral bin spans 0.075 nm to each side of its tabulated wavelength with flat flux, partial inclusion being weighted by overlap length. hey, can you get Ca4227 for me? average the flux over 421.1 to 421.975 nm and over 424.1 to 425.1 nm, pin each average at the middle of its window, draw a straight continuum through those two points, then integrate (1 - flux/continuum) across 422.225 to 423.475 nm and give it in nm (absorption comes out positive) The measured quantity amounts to 0.056 nm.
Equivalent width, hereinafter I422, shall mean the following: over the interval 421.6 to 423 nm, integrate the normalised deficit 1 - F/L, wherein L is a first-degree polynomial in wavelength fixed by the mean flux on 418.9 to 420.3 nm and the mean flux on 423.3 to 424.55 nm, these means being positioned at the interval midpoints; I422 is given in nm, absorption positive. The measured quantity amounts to 0.07 nm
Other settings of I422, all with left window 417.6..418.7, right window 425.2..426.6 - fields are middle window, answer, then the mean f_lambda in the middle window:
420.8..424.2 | 0.196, 26.5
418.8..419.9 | 0.005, 27.8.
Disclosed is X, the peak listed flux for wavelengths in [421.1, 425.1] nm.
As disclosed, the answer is 36.1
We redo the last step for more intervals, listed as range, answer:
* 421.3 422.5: 29.31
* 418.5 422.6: 39.7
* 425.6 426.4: 28.42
